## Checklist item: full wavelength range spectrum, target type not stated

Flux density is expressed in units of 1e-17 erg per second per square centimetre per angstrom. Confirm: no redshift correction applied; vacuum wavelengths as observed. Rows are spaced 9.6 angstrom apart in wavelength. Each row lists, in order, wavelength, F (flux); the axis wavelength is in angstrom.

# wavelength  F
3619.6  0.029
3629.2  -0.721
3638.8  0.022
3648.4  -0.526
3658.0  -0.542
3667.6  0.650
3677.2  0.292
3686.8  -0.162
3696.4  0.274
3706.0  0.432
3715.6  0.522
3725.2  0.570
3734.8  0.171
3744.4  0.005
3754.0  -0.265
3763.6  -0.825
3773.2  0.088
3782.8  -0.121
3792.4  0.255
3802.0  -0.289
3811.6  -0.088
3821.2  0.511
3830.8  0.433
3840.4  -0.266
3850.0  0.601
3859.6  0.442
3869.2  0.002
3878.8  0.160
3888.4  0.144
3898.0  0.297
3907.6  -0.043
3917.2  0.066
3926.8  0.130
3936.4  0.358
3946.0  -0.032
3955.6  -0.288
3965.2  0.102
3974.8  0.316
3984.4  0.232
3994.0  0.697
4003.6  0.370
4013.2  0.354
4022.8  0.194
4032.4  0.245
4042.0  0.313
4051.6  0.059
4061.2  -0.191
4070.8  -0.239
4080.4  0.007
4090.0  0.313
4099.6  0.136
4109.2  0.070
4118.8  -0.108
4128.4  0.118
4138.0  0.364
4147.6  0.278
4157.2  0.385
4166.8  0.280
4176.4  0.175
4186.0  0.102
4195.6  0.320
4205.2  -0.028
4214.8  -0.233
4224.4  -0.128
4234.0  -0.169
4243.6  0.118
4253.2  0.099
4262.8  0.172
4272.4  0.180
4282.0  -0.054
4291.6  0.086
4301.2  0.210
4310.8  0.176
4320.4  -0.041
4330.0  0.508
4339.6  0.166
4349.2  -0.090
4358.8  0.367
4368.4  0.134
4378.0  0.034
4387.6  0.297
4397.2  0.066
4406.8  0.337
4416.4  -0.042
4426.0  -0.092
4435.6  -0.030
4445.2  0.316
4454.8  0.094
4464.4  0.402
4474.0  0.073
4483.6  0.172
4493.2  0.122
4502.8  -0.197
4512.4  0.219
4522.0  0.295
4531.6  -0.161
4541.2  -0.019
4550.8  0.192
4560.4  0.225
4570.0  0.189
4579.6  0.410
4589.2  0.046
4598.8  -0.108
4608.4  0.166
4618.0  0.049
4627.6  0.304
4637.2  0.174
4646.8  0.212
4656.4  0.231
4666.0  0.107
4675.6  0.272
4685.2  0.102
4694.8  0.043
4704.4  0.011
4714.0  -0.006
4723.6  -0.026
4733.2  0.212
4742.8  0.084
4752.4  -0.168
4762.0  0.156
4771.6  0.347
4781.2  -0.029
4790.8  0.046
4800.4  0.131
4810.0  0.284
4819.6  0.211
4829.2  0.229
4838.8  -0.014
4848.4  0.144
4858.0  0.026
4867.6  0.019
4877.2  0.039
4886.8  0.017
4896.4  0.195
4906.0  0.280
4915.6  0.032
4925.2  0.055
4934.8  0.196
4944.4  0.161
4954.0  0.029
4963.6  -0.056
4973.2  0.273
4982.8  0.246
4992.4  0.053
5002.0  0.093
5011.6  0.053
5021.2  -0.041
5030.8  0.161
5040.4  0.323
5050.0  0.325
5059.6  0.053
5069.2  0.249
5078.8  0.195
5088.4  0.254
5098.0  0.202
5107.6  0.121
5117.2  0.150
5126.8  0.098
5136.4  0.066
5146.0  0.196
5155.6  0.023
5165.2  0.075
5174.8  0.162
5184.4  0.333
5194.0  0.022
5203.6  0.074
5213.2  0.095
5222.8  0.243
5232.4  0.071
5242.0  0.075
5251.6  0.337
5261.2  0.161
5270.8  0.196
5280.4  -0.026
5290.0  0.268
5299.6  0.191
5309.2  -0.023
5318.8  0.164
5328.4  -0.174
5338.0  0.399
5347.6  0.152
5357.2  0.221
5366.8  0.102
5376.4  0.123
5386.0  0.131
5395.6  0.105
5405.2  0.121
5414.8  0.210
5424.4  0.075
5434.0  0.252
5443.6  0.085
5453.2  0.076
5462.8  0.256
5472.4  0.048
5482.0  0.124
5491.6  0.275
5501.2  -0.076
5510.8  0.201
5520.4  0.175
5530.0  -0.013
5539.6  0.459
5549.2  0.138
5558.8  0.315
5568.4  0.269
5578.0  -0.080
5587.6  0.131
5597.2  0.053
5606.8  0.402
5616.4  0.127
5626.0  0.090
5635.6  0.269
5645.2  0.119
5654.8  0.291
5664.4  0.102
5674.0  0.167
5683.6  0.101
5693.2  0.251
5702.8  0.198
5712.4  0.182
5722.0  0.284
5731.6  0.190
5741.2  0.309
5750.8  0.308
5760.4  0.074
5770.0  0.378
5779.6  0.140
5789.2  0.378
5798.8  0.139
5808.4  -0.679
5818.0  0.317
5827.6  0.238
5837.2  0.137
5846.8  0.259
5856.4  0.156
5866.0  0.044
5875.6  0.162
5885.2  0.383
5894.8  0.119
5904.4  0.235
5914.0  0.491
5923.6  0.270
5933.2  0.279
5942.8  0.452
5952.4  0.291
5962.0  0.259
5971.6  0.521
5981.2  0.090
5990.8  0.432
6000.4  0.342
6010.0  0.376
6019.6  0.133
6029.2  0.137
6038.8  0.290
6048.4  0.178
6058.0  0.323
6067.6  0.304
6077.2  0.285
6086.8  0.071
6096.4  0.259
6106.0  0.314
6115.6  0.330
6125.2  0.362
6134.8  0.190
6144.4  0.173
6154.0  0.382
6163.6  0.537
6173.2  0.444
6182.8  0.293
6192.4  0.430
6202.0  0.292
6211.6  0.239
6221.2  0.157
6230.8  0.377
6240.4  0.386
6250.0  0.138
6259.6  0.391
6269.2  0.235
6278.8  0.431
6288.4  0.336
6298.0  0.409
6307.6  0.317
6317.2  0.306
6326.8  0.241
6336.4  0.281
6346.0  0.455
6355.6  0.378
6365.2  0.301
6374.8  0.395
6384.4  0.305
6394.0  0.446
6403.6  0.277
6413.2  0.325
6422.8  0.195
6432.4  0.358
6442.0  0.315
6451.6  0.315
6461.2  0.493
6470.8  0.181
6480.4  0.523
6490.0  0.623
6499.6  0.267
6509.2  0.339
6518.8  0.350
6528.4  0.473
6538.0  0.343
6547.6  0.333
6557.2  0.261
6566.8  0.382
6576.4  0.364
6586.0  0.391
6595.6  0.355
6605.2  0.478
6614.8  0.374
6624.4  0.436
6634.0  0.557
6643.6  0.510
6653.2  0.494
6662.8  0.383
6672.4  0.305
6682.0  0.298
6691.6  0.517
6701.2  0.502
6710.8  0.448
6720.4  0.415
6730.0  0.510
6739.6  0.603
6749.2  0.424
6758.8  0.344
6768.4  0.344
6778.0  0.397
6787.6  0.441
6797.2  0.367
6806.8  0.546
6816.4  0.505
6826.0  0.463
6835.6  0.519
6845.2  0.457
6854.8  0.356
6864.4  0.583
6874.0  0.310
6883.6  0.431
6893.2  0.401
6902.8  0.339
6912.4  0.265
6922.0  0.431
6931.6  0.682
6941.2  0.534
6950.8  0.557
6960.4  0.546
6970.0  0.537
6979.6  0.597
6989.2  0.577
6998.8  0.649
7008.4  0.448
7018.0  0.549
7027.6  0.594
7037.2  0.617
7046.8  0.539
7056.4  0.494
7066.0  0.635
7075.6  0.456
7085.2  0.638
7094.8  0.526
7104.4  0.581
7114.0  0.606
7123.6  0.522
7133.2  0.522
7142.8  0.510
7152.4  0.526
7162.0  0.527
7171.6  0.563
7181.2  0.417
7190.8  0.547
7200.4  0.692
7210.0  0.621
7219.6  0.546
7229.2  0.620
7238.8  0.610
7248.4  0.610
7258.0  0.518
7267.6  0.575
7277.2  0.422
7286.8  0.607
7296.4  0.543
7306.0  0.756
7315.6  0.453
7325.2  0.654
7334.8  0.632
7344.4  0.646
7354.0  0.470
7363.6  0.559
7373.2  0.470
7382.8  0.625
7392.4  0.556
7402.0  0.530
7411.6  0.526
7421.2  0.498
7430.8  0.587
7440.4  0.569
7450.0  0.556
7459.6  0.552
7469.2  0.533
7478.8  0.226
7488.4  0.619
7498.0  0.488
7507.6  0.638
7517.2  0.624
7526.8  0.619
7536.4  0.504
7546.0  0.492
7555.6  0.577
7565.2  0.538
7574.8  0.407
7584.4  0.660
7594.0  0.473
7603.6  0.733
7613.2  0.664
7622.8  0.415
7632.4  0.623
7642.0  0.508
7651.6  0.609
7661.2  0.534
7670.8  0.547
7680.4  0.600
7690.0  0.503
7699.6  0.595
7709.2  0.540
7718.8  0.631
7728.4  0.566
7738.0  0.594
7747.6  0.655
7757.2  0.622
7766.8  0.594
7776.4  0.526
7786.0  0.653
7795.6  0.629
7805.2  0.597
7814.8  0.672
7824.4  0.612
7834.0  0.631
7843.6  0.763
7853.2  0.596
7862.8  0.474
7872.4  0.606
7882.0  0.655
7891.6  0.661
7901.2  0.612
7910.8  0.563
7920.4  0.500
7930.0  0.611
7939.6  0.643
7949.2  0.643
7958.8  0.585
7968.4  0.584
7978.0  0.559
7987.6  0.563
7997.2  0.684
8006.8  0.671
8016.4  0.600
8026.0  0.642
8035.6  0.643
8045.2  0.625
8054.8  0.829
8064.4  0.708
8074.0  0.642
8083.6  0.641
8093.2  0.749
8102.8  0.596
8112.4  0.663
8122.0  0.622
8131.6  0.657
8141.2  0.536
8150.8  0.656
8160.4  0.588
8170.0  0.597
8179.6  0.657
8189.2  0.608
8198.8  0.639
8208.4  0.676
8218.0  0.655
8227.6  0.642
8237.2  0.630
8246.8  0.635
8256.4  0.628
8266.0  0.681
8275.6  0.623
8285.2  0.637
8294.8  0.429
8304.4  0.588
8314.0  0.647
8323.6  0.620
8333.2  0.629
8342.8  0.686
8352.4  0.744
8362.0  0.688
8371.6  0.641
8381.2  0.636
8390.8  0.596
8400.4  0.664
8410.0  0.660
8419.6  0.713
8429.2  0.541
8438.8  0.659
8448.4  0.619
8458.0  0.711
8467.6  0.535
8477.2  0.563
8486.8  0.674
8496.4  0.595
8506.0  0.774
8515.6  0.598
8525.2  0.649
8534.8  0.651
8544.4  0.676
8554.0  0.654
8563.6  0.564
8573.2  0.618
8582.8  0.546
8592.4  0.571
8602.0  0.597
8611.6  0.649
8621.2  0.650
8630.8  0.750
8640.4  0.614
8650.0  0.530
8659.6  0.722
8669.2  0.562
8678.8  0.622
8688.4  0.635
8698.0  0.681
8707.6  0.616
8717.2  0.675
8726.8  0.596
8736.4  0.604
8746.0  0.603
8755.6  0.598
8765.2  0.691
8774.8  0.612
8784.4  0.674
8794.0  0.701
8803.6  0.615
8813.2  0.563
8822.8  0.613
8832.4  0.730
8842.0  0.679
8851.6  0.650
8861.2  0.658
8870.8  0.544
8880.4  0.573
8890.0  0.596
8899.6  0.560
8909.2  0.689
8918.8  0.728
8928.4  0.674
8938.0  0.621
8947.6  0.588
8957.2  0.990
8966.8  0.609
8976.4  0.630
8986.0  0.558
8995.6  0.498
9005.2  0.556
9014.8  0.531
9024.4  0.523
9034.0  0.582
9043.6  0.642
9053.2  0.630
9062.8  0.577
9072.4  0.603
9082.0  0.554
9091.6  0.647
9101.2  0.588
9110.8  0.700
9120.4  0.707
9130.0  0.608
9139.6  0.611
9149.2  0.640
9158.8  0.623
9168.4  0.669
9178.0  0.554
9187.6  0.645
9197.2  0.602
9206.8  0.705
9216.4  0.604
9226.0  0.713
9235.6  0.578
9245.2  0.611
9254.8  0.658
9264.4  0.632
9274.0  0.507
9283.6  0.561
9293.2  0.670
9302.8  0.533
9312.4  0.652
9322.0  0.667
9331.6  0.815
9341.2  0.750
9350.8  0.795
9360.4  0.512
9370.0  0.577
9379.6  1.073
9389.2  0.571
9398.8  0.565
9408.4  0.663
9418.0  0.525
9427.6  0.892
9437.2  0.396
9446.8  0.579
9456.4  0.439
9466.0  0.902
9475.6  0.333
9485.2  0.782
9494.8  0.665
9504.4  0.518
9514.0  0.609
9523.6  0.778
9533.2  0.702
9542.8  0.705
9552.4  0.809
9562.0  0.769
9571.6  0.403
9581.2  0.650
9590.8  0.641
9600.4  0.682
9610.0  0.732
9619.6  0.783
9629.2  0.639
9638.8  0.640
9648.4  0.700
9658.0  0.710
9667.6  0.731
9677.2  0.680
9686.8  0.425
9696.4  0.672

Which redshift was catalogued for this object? 0.74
